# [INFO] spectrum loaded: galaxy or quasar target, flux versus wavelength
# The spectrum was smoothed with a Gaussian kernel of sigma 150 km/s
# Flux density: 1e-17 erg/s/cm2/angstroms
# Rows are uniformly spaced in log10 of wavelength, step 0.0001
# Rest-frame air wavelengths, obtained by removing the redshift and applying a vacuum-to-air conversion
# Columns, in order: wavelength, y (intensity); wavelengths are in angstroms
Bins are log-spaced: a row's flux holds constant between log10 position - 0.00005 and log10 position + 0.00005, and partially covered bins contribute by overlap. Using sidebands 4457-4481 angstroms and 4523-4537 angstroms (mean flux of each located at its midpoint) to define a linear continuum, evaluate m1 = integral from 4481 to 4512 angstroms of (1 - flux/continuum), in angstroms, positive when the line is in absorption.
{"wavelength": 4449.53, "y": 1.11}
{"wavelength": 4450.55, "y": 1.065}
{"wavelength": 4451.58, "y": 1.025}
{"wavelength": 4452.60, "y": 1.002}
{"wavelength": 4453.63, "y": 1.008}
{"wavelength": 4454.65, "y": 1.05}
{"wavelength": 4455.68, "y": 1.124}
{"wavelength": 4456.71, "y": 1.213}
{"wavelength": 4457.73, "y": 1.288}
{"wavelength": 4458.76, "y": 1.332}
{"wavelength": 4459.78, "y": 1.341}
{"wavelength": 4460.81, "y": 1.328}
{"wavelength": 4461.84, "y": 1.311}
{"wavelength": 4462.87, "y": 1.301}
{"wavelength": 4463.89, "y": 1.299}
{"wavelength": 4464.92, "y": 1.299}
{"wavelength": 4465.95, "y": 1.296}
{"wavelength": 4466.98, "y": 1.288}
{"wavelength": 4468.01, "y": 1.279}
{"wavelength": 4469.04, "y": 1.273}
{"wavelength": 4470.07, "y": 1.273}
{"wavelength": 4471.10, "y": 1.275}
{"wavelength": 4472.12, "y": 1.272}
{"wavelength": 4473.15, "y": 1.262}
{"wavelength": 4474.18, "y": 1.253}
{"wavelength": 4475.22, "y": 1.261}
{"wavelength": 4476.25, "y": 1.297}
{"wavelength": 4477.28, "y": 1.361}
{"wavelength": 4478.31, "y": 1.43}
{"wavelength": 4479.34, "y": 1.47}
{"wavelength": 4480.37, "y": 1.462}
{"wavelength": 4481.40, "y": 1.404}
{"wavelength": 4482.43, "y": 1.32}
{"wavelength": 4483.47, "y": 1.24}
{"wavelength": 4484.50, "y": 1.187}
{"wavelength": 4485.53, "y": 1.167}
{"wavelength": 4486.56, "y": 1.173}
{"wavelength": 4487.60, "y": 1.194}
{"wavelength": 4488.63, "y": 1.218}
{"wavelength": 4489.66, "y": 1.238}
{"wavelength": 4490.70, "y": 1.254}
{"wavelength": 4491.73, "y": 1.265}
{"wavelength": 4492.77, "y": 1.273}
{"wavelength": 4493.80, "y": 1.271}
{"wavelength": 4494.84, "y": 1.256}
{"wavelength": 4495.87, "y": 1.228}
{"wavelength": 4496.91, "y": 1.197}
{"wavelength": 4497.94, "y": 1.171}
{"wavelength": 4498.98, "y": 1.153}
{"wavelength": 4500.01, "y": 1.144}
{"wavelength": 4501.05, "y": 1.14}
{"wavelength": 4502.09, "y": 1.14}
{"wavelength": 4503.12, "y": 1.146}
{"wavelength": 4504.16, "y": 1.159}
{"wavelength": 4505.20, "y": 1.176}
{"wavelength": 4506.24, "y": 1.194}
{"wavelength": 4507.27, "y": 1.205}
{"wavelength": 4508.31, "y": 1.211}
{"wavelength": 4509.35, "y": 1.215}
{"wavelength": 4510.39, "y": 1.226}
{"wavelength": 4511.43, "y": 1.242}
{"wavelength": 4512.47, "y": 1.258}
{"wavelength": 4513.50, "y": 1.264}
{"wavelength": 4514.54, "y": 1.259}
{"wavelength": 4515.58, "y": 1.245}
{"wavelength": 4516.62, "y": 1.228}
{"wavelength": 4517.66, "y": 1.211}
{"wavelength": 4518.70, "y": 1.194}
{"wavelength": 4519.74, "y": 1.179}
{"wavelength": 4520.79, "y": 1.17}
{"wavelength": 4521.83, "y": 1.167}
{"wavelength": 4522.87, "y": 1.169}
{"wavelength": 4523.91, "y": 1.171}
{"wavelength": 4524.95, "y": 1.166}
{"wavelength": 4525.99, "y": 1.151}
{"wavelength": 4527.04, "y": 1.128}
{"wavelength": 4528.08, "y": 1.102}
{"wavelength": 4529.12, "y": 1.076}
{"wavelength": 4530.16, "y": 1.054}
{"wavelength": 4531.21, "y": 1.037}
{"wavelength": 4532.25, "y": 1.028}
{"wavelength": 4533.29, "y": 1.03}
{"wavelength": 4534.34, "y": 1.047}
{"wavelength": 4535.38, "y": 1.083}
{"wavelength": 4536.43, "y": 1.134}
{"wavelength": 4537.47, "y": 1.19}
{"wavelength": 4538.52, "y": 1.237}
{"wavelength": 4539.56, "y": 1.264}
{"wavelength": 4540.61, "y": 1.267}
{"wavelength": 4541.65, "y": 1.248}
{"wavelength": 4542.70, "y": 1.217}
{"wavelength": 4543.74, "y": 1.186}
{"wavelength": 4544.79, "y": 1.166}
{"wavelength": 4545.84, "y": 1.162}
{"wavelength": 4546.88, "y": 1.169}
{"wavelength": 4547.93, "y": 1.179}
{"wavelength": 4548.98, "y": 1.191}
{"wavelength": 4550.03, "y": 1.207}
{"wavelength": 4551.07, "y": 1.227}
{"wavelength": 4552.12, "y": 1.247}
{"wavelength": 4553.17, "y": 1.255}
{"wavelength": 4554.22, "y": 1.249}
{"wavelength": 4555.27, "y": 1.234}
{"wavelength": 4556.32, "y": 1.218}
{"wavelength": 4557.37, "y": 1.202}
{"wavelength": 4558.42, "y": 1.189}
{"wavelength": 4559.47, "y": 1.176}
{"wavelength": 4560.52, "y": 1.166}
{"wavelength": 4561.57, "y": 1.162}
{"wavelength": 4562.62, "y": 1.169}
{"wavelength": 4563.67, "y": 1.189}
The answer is 0.1 angstroms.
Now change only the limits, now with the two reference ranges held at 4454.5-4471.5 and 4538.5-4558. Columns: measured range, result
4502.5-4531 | 1.3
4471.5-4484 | -0.7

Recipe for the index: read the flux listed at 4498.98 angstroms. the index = 1.153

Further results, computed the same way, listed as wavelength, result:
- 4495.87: 1.228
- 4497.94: 1.171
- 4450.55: 1.065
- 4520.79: 1.17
